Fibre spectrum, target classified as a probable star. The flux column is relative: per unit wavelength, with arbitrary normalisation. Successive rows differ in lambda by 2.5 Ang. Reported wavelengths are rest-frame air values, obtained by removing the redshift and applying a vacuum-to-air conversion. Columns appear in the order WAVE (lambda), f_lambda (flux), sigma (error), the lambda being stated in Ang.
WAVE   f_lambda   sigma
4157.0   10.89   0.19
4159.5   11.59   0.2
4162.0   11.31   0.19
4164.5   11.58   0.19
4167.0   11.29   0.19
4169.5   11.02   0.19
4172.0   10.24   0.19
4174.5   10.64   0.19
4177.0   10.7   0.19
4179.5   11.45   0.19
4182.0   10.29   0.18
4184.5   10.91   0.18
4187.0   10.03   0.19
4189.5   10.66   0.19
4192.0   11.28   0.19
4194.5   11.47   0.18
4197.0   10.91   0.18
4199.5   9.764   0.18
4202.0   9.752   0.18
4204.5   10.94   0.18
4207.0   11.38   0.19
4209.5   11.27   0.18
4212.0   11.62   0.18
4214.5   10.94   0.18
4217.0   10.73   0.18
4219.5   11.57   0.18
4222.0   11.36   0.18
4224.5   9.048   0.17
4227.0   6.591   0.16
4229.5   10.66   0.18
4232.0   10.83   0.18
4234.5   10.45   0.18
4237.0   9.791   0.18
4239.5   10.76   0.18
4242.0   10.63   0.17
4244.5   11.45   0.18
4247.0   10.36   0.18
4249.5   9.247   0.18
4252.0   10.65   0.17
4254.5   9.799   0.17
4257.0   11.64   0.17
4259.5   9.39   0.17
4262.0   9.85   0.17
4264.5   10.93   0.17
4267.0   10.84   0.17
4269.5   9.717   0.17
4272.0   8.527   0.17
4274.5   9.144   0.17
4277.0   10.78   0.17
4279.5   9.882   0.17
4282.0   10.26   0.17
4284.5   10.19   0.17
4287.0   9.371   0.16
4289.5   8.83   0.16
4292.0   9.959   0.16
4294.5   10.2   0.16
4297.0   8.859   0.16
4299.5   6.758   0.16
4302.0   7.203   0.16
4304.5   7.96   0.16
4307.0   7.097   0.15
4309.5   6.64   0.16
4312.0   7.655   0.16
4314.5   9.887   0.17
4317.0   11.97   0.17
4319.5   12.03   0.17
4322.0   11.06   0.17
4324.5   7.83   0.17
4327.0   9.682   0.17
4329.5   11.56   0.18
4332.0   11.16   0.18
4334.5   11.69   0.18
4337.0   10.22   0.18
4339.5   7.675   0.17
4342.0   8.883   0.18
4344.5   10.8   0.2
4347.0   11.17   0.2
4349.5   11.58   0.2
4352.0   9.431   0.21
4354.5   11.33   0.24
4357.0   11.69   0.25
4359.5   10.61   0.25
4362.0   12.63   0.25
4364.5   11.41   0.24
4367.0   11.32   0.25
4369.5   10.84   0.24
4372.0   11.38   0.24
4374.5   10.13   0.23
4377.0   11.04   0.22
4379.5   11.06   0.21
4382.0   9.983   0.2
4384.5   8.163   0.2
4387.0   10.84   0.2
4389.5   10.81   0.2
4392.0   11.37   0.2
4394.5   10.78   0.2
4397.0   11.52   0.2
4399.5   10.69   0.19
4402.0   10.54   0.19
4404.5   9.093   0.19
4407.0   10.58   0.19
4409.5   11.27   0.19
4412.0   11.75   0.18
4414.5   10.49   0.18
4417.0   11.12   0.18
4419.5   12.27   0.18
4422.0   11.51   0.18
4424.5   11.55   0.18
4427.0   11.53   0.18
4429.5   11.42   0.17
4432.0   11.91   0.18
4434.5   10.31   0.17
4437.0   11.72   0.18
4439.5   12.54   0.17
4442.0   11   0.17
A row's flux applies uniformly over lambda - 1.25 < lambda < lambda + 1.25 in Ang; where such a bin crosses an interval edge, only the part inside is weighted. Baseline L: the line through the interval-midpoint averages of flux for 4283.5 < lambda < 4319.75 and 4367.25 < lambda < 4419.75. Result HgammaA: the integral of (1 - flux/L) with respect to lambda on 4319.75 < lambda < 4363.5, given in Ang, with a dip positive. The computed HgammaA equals -4.0 Ang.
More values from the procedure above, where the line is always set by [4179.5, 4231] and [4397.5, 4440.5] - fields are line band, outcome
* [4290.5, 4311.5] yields 5.4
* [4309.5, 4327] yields 1.8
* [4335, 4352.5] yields 1.5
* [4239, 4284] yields 2.2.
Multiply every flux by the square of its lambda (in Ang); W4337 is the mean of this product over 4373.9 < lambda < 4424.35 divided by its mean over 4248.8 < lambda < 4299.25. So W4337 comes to 1.2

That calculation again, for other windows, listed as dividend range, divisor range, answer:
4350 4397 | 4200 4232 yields 1.11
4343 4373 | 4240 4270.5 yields 1.13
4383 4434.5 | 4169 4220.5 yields 1.12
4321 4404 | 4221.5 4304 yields 1.14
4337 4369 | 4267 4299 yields 1.15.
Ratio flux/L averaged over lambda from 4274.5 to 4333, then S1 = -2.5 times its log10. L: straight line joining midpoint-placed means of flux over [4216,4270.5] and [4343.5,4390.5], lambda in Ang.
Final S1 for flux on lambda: 0.13 mag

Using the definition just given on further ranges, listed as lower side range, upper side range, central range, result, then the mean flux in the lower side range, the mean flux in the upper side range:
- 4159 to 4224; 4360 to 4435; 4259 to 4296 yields 0.11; 10.9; 11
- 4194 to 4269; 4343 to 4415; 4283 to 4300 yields 0.15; 10.5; 10.8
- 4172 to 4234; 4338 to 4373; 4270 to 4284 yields 0.10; 10.6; 10.8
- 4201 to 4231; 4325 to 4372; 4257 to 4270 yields 0.03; 10.5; 10.7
